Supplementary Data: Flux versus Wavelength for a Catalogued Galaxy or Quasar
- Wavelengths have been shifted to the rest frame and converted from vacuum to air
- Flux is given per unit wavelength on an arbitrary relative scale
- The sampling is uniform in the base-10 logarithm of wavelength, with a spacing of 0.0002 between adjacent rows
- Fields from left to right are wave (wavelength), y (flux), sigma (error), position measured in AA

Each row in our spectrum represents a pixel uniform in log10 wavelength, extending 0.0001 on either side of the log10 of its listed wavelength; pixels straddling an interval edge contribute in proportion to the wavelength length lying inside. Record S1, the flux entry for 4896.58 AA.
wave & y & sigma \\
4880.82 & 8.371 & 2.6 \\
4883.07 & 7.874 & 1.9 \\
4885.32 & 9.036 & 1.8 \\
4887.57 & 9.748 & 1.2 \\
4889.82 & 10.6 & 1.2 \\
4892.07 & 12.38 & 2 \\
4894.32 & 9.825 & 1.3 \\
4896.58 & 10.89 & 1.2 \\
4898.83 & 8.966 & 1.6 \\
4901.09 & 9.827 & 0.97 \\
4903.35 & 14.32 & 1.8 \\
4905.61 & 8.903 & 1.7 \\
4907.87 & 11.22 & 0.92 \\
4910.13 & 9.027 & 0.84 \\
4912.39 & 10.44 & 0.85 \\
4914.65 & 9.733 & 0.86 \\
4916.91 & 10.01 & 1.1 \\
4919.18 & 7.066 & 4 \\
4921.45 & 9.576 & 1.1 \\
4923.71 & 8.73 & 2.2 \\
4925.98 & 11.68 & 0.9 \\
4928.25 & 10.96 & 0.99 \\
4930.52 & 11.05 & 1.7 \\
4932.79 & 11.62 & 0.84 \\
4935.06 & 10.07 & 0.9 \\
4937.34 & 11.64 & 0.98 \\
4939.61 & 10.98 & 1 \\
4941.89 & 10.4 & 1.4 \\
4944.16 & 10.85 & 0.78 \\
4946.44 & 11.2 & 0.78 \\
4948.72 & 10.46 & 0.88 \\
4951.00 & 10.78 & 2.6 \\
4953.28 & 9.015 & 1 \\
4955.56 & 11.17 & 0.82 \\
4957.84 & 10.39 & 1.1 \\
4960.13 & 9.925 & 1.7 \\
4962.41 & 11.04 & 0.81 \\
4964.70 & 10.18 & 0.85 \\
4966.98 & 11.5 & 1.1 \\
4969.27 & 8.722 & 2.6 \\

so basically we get 10.89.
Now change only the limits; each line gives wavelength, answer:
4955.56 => 11.17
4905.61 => 8.903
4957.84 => 10.39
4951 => 10.78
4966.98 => 11.5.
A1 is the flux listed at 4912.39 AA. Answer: 10.44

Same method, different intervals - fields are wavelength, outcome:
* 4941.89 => 10.4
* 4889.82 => 10.6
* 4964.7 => 10.18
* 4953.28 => 9.015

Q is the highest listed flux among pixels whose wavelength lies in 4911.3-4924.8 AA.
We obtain 10.44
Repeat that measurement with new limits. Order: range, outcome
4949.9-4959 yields 11.17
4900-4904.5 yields 14.32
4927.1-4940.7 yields 11.64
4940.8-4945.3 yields 10.85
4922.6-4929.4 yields 11.68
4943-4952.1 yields 11.2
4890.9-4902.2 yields 12.38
